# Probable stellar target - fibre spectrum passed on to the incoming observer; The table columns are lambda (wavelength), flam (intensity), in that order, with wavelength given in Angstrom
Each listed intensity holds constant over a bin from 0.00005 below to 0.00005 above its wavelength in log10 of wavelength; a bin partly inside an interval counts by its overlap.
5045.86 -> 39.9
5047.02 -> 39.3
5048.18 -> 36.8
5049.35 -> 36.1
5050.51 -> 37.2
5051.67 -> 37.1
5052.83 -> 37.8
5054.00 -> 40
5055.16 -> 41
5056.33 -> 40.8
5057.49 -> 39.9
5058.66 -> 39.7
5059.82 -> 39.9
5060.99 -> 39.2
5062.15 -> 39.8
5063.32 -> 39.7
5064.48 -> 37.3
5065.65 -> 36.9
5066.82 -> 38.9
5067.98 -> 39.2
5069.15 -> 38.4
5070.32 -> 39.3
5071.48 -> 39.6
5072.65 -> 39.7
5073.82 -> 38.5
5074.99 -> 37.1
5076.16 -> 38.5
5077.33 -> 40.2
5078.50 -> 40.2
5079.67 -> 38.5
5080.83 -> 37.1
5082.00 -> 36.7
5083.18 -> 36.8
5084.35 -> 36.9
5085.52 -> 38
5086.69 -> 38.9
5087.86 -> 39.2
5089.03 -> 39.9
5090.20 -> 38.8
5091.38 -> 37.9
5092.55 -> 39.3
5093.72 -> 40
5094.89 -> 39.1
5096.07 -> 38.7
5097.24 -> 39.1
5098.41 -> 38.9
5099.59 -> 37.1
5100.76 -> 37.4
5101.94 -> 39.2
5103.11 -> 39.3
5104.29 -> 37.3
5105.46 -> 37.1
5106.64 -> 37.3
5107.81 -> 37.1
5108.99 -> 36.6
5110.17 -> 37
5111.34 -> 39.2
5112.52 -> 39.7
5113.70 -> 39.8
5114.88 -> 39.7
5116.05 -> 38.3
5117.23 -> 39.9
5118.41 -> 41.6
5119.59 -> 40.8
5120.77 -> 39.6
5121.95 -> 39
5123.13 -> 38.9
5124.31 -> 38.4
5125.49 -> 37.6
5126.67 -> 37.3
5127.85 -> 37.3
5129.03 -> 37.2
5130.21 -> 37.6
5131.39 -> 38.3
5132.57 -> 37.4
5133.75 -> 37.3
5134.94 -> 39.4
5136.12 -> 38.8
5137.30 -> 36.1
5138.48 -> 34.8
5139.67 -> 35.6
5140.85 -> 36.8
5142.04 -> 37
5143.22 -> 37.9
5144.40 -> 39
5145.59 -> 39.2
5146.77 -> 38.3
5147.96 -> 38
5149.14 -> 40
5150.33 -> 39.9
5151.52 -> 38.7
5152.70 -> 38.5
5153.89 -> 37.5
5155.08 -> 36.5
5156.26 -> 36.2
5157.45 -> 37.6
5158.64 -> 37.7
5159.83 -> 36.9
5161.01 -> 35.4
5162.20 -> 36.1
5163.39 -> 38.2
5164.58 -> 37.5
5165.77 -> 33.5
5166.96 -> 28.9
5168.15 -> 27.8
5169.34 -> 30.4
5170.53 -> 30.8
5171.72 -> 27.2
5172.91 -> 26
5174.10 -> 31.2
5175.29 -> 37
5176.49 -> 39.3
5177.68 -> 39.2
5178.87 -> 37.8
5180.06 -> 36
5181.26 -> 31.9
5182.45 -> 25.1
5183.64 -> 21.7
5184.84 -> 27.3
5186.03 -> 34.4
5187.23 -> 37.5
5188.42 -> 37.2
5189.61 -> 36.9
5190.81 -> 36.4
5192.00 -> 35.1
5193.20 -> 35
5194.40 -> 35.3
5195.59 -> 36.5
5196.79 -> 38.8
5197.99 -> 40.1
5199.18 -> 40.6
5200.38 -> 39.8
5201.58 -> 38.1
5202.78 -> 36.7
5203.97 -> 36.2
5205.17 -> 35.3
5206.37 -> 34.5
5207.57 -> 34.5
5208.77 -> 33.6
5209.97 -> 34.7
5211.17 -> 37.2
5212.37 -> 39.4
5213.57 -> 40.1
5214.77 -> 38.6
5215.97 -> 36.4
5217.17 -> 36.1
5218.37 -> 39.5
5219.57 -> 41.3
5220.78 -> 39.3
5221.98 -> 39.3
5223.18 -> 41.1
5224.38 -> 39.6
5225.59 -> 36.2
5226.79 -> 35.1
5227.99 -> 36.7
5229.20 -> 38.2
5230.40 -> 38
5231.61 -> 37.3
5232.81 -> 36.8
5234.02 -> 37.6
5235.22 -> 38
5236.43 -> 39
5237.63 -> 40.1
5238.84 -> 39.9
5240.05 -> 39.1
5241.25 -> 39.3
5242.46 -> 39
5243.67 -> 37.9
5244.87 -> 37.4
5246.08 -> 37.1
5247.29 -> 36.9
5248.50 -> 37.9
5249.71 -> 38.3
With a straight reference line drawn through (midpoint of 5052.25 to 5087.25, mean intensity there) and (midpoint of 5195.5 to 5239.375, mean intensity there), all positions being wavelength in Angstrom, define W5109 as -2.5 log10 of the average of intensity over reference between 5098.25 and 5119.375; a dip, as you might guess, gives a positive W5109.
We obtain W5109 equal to 0.00 mag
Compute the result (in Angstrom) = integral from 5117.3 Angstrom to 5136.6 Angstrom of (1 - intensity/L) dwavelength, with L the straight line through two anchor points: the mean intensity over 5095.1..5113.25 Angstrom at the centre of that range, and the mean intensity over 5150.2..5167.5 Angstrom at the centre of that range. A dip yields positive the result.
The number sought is -0.6 Angstrom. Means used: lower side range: 38.1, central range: 38.6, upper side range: 36.5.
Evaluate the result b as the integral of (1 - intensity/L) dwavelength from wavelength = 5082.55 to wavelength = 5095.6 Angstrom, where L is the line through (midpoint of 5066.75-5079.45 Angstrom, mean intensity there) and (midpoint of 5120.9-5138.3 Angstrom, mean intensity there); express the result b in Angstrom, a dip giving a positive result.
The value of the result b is 0.0 Angstrom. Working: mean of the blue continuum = 39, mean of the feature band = 38.6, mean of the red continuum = 37.9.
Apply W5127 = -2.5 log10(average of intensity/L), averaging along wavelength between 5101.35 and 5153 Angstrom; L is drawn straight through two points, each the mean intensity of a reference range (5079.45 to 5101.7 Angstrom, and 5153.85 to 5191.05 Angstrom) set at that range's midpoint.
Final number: -0.058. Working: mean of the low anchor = 38.3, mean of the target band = 38.3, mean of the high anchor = 33.8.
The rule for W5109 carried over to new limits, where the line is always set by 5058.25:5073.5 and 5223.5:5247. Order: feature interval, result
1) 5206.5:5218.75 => 0.037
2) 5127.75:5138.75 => 0.032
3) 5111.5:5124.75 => -0.024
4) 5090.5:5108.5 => 0.015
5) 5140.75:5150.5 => 0.003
